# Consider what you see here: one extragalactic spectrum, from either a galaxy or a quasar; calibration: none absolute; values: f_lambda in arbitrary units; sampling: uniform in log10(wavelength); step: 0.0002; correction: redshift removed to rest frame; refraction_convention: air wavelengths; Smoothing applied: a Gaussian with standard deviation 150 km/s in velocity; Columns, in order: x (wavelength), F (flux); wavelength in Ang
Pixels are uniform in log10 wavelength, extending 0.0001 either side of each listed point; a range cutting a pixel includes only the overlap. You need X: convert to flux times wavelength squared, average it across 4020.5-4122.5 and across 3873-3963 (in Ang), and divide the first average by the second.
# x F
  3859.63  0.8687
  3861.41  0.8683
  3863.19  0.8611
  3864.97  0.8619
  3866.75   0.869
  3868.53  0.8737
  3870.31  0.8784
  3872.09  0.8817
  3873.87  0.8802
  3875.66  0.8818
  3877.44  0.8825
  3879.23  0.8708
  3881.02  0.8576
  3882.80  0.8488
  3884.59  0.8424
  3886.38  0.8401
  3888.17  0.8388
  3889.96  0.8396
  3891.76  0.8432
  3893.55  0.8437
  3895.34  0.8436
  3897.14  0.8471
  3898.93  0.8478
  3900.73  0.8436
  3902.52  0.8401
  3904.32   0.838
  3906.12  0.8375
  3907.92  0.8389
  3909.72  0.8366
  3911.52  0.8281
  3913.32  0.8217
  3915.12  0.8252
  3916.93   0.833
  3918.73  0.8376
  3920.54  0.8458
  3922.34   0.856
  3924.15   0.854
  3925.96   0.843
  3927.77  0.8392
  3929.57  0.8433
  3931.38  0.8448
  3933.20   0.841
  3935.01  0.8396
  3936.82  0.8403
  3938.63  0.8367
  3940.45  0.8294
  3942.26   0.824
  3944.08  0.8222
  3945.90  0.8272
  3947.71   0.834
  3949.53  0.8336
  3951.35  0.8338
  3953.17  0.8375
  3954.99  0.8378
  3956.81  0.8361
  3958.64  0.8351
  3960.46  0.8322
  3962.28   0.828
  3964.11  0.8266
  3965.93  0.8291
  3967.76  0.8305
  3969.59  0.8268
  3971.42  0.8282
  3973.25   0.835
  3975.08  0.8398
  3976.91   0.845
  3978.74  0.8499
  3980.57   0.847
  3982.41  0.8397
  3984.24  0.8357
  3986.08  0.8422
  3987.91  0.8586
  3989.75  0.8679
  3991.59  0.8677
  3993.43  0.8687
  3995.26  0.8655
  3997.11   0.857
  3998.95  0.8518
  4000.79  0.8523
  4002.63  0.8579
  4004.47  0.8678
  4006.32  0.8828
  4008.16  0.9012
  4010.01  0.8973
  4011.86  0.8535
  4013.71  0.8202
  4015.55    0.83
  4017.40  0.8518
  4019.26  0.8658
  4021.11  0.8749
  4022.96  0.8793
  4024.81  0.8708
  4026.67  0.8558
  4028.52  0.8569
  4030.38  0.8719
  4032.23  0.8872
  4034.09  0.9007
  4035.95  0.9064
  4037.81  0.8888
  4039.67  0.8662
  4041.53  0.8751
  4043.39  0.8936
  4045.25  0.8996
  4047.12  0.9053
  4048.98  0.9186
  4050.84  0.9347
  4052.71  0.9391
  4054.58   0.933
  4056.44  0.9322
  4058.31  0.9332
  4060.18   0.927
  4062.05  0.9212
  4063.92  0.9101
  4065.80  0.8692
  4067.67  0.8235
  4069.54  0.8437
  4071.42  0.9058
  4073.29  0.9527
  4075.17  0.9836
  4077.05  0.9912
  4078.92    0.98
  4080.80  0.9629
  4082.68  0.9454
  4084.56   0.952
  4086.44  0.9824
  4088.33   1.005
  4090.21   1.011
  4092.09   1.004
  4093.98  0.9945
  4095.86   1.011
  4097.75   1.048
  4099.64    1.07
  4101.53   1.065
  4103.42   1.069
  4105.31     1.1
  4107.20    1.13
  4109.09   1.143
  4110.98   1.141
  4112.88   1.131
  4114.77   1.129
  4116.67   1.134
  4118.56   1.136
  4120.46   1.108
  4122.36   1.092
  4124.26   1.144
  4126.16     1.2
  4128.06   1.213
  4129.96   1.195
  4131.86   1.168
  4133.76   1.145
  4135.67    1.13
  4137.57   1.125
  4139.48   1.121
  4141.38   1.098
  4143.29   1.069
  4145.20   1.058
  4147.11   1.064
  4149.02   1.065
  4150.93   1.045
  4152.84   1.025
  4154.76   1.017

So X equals 1.2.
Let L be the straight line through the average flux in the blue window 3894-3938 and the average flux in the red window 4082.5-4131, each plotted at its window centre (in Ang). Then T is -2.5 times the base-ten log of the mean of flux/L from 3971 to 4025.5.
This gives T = 0.11 mag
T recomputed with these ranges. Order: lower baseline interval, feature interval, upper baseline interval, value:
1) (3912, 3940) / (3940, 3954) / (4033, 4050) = 0.025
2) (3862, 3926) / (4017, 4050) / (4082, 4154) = 0.133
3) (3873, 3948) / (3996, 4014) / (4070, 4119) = 0.092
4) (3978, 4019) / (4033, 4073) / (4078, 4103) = 0.049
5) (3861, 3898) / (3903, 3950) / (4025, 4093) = 0.050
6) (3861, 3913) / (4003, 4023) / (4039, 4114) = 0.083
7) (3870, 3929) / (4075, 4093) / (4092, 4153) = 0.083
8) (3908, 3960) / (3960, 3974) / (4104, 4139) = 0.077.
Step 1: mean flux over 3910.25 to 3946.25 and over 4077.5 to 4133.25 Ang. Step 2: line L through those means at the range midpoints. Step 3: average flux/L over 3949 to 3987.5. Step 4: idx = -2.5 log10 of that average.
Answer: 0.07 mag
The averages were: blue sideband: 0.837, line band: 0.836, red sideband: 1.08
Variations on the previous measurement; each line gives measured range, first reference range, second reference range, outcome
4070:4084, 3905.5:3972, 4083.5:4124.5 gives 0.084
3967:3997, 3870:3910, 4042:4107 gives 0.074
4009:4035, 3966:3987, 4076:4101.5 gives 0.046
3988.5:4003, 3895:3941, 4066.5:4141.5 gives 0.085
